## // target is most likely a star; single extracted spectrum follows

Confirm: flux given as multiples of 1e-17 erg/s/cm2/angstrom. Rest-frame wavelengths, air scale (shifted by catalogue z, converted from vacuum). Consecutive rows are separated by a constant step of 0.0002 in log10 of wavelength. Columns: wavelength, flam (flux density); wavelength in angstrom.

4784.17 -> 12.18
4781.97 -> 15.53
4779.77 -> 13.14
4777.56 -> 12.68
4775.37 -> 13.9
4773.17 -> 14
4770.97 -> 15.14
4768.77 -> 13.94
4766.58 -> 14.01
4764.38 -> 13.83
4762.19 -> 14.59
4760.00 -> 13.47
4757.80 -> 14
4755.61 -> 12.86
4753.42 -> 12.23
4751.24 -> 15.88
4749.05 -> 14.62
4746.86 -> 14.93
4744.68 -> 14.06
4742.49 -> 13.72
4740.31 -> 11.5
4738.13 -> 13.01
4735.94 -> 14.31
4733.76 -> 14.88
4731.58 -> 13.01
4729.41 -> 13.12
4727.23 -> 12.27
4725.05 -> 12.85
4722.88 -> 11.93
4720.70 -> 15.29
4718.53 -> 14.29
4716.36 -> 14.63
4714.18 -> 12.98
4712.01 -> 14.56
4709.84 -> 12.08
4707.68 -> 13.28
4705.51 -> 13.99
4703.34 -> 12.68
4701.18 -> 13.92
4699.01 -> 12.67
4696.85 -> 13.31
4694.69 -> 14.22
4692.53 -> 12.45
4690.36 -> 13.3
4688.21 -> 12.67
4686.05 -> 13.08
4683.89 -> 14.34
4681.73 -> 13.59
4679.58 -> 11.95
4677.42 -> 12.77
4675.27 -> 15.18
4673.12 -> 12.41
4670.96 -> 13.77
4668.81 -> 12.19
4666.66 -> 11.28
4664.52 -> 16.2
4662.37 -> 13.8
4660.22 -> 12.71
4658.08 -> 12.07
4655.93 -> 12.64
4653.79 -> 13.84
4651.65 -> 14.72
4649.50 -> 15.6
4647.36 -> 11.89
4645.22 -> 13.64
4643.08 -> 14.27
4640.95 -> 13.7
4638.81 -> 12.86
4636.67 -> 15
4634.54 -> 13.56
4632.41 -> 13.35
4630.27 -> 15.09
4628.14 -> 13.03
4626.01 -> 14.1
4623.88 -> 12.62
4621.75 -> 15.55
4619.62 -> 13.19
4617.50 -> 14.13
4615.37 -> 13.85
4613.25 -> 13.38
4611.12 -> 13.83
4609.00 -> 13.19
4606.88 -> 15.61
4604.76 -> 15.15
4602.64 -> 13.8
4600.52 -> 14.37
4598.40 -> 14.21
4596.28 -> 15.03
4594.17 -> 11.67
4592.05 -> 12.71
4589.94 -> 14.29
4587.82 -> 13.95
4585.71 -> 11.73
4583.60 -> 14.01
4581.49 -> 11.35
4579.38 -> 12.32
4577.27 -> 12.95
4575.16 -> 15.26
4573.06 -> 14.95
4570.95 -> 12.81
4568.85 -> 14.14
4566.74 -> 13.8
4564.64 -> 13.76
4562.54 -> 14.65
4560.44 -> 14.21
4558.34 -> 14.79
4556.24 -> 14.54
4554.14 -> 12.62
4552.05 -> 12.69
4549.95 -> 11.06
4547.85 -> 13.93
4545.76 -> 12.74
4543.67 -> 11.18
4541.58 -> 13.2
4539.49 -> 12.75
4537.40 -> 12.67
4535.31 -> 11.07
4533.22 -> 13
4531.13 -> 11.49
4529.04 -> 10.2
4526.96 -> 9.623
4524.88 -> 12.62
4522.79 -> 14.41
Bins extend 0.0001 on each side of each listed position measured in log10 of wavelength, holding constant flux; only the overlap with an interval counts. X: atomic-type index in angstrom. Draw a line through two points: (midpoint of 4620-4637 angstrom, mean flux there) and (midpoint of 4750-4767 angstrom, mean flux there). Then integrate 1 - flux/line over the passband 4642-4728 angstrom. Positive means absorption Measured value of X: 3.3 angstrom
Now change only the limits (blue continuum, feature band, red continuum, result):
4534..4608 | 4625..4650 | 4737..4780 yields -0.5 angstrom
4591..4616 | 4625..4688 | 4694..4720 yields 1.0 angstrom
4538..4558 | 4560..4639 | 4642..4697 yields -4.4 angstrom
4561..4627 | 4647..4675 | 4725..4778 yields 0.7 angstrom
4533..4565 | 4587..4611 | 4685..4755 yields -1.5 angstrom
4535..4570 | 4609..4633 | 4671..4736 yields -0.9 angstrom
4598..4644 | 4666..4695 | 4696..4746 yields 1.2 angstrom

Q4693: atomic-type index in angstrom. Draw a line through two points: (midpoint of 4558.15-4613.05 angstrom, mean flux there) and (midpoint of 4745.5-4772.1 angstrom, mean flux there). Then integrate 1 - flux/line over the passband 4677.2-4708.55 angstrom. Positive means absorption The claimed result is 1.7 angstrom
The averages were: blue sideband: 13.8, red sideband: 14.1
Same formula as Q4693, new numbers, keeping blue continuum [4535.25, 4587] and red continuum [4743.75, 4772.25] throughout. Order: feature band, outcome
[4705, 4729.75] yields 0.9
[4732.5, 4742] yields 0.4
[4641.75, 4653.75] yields -0.3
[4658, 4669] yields 0.4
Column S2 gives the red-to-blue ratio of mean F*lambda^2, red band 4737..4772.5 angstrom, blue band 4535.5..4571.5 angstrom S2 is 1.14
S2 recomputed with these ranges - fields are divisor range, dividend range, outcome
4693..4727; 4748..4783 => 1.06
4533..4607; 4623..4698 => 1.04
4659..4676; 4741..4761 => 1.08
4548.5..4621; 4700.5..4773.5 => 1.07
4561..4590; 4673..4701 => 1.03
